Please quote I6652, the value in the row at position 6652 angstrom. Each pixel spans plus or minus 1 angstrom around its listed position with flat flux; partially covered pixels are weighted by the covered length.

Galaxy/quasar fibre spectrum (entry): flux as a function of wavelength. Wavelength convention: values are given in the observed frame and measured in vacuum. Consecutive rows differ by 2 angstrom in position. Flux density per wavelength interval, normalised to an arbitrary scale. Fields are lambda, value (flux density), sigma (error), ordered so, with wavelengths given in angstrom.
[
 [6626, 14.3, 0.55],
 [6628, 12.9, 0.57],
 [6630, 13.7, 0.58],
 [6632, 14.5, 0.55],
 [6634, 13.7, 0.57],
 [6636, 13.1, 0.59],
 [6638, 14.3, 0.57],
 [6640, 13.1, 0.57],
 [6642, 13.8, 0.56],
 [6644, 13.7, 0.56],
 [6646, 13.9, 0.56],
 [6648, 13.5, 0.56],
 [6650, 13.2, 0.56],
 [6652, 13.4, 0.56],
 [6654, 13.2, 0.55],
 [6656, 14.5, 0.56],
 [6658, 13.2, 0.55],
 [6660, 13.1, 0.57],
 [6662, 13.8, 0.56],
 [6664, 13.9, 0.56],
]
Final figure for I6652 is 13.4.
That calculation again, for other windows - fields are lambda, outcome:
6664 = 13.9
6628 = 12.9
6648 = 13.5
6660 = 13.1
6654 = 13.2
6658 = 13.2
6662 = 13.8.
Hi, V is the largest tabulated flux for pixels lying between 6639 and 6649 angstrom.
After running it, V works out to 13.9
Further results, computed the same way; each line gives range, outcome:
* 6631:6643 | 14.5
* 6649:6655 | 13.4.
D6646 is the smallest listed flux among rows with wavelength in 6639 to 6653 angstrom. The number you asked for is 13.1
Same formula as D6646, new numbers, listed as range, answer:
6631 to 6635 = 13.7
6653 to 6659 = 13.2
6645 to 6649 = 13.5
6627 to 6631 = 12.9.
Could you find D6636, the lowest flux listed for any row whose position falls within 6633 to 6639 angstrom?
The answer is 13.1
